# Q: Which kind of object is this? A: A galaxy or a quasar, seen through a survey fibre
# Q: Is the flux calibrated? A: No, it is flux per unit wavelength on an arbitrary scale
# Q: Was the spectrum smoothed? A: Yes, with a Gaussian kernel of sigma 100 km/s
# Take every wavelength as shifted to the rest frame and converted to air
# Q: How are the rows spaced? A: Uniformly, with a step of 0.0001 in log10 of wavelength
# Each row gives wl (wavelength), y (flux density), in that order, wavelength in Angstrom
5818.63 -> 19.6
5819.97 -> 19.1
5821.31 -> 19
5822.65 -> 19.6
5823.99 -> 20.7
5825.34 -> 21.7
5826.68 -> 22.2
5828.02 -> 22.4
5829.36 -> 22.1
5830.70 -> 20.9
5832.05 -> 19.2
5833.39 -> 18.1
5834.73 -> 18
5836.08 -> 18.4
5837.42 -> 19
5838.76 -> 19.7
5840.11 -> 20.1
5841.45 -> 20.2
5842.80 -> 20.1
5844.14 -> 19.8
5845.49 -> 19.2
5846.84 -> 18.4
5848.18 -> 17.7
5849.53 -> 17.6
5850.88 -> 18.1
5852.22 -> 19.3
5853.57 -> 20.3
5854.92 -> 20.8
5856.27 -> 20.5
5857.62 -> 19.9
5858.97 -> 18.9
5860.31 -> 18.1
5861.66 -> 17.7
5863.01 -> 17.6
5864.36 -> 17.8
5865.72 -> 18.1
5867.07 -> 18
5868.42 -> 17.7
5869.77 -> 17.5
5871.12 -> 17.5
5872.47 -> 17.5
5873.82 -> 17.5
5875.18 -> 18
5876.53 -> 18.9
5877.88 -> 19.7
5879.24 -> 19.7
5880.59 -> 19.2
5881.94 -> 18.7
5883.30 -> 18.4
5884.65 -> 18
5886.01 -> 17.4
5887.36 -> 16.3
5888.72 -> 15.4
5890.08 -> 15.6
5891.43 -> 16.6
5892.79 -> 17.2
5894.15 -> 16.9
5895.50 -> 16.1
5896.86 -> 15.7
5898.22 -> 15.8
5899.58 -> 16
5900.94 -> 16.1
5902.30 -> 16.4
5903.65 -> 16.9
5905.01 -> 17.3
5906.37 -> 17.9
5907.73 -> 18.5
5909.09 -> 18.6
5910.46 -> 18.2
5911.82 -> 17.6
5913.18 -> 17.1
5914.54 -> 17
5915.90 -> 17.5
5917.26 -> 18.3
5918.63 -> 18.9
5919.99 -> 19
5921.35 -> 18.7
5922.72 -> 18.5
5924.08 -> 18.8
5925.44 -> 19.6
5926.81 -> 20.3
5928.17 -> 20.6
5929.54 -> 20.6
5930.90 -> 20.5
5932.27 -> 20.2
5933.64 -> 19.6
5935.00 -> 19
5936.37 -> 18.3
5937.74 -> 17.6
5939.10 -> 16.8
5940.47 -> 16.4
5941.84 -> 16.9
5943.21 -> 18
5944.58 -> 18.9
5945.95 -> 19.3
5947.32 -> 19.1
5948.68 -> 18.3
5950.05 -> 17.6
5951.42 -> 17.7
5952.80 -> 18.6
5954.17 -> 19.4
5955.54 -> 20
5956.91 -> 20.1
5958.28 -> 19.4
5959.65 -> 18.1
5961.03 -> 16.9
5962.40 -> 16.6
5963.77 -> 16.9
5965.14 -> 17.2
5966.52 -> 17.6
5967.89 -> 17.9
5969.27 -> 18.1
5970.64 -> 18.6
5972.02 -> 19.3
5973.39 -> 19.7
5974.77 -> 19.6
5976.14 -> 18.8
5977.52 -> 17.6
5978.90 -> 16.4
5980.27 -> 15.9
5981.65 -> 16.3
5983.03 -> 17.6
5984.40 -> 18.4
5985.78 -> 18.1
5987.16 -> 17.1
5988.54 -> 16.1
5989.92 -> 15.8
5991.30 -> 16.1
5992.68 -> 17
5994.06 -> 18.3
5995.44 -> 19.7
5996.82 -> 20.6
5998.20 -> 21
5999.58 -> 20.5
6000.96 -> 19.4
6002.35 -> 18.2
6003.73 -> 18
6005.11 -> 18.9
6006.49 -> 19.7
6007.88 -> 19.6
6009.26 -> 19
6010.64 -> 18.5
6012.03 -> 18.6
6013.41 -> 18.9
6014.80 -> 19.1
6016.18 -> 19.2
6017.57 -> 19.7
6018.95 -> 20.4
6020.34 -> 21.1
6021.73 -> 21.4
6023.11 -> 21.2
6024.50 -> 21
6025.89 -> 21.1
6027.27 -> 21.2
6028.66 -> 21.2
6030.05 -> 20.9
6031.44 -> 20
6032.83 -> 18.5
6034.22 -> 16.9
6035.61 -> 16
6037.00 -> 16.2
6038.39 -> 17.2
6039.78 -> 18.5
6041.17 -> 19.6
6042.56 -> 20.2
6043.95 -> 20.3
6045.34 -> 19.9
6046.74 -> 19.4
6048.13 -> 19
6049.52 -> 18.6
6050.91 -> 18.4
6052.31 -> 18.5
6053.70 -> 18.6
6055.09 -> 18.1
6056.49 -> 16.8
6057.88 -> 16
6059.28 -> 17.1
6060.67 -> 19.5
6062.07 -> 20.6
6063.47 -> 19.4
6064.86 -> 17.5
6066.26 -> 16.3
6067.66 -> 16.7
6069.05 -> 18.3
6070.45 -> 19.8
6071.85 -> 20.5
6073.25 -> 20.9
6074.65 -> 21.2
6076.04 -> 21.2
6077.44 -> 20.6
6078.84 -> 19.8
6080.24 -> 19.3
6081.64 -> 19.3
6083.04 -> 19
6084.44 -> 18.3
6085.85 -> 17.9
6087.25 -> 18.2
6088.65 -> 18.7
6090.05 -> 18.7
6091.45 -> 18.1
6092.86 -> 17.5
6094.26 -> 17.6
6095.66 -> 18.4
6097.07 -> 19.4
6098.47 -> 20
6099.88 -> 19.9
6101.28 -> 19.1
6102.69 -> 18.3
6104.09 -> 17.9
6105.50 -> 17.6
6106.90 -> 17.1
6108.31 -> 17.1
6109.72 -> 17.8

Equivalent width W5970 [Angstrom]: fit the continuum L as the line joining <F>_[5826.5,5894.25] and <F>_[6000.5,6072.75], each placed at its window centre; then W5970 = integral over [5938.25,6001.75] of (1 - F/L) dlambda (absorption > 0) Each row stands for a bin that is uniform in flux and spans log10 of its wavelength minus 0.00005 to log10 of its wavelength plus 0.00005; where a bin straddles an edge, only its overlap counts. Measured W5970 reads 2.54 Angstrom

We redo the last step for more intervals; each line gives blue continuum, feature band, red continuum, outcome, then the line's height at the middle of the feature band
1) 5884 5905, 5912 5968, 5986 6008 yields -3.7 Angstrom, 17.3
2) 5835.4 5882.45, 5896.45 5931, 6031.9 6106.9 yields 1.2 Angstrom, 18.7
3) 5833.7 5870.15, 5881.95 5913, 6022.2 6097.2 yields 3.1 Angstrom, 18.9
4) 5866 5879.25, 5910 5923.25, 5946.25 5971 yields 0.1 Angstrom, 18.2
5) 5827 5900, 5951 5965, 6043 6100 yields 0.2 Angstrom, 18.6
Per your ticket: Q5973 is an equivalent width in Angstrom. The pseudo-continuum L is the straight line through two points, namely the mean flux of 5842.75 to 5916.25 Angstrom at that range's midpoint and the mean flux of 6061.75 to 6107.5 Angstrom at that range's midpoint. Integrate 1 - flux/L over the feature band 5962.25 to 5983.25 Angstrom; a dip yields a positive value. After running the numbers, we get 0.6 Angstrom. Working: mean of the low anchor 17.9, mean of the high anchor 18.9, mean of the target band 17.8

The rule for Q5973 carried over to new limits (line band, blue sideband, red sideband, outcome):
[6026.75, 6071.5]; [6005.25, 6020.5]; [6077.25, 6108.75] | 0.9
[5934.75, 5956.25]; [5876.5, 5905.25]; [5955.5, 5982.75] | -0.6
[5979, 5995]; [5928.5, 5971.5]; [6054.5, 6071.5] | 1.1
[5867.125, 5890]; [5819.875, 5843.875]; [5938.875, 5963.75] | 1.7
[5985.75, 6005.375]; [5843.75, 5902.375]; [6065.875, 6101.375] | 0.3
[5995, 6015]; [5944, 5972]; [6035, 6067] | -1.1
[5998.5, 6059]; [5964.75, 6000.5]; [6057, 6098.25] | -2.4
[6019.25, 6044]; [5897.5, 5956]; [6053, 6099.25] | -1.3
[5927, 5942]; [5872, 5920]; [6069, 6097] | -0.9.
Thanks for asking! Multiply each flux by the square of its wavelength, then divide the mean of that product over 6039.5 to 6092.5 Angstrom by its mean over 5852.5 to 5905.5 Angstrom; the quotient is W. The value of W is 1.13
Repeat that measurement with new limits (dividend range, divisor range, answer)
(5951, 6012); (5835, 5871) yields 1.01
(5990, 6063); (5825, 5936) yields 1.08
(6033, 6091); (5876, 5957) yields 1.09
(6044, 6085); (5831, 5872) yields 1.08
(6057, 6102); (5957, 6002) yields 1.08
